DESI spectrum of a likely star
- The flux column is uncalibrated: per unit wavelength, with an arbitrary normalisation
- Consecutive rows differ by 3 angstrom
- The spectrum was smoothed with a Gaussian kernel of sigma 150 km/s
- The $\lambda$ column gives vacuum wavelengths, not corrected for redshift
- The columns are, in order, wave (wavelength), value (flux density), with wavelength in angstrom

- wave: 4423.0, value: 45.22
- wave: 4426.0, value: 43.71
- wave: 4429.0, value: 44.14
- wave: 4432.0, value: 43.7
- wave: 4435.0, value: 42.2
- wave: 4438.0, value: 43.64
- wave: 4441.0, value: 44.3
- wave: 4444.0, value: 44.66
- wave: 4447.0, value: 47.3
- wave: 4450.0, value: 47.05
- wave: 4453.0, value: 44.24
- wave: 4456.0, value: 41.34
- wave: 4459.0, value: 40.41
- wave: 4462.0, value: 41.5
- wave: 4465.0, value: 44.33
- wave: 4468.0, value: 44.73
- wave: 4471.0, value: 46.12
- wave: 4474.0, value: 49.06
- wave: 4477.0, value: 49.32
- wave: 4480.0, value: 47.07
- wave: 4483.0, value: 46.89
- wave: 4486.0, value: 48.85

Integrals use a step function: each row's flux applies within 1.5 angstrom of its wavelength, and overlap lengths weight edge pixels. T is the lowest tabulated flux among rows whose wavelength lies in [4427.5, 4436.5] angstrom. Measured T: 42.2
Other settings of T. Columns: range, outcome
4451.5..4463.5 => 40.41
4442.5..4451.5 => 44.66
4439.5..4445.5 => 44.3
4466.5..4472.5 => 44.73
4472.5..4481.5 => 47.07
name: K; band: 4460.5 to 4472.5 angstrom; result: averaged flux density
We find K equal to 44.2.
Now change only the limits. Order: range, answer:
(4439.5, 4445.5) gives 44.5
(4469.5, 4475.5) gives 47.6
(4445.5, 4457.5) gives 45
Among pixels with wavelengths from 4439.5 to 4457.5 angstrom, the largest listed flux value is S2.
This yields 47.3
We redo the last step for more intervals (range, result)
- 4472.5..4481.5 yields 49.32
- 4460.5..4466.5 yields 44.33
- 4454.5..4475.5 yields 49.06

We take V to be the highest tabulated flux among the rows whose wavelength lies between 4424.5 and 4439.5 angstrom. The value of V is 44.14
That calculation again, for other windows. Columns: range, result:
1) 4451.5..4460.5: 44.24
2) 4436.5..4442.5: 44.3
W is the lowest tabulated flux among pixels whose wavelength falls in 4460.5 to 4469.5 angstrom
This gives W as 41.5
